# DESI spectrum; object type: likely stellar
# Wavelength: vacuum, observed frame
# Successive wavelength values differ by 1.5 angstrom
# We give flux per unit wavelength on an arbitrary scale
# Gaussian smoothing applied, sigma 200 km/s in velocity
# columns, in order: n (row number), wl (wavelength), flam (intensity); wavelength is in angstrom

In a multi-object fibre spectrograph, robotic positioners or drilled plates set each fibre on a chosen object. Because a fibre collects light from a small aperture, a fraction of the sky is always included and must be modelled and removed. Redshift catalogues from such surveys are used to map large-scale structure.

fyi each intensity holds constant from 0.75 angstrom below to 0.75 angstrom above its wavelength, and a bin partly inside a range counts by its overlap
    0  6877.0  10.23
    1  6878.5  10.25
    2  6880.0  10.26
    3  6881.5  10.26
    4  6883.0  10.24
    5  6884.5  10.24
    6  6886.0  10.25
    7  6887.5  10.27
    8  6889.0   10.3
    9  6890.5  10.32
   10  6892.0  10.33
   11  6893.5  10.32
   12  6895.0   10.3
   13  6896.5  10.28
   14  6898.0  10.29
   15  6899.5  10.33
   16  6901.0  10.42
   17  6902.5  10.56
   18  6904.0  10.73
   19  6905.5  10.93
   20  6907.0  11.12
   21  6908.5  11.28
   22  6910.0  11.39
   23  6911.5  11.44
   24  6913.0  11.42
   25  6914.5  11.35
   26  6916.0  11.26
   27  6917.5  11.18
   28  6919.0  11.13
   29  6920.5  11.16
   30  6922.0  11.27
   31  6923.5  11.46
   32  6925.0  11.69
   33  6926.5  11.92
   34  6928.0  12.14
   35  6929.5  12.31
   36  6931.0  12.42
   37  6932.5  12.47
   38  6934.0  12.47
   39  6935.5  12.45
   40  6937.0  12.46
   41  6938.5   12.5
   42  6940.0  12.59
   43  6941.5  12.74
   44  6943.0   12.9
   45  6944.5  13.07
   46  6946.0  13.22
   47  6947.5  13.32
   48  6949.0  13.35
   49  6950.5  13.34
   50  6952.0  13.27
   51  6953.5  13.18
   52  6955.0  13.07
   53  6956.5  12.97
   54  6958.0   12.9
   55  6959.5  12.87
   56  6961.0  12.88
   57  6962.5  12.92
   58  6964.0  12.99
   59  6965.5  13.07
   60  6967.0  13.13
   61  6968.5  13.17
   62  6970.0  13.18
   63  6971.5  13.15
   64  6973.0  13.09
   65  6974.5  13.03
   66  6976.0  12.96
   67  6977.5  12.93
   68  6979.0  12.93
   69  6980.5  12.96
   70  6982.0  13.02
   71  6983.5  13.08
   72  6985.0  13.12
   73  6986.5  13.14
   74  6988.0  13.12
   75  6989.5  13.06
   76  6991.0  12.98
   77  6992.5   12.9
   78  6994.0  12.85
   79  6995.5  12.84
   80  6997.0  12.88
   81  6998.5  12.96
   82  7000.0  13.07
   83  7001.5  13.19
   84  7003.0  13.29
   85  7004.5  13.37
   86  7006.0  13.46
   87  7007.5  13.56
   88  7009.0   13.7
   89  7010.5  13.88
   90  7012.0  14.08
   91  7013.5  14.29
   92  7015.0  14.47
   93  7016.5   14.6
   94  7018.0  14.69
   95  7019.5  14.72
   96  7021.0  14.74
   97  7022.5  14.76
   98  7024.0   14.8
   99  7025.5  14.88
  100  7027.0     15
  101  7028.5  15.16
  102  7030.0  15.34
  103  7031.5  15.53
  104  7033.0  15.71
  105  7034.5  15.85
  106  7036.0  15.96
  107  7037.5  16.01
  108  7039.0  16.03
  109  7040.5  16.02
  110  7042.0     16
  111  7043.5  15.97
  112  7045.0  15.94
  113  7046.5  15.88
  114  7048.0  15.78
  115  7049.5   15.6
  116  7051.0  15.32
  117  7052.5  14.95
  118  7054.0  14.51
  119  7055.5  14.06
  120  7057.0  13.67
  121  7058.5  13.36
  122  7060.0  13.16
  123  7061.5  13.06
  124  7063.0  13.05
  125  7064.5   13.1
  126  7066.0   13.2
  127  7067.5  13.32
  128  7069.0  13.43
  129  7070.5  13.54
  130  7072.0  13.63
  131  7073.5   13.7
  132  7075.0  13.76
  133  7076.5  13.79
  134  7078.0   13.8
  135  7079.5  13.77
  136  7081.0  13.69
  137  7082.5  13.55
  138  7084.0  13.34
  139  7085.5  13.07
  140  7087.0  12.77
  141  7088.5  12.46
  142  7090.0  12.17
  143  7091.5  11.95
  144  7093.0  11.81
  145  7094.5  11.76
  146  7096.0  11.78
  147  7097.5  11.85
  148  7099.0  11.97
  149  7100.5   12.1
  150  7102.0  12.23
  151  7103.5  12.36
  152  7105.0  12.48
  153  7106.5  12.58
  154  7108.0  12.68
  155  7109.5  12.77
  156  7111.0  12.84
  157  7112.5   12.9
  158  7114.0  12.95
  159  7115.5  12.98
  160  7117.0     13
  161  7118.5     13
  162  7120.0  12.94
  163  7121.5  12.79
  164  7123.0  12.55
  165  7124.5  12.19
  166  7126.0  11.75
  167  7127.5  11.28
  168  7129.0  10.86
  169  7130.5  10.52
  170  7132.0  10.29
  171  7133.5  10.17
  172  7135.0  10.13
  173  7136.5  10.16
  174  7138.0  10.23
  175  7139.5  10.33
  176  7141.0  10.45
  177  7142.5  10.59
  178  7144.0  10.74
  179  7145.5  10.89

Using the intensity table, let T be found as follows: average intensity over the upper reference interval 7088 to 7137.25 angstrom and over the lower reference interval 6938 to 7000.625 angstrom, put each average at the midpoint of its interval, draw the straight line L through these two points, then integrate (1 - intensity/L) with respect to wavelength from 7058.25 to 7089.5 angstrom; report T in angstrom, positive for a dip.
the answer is -2.73 angstrom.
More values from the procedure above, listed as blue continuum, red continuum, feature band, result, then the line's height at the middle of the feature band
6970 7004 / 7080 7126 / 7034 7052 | -4.3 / 12.8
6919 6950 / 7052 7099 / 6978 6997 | -0.5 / 12.7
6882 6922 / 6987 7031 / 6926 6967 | -2.6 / 12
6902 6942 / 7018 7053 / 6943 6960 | -0.6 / 12.7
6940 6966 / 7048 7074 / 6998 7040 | -3.1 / 13.5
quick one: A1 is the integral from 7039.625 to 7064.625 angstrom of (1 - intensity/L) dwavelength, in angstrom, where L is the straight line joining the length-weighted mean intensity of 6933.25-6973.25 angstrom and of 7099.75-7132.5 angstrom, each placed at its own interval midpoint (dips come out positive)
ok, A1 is -4.3 angstrom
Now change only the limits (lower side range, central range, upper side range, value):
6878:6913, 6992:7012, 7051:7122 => -2.22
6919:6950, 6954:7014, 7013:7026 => 2.42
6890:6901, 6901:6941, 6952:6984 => -1.30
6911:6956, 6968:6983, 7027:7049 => 0.71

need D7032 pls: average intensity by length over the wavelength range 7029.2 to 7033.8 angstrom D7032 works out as 15.5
